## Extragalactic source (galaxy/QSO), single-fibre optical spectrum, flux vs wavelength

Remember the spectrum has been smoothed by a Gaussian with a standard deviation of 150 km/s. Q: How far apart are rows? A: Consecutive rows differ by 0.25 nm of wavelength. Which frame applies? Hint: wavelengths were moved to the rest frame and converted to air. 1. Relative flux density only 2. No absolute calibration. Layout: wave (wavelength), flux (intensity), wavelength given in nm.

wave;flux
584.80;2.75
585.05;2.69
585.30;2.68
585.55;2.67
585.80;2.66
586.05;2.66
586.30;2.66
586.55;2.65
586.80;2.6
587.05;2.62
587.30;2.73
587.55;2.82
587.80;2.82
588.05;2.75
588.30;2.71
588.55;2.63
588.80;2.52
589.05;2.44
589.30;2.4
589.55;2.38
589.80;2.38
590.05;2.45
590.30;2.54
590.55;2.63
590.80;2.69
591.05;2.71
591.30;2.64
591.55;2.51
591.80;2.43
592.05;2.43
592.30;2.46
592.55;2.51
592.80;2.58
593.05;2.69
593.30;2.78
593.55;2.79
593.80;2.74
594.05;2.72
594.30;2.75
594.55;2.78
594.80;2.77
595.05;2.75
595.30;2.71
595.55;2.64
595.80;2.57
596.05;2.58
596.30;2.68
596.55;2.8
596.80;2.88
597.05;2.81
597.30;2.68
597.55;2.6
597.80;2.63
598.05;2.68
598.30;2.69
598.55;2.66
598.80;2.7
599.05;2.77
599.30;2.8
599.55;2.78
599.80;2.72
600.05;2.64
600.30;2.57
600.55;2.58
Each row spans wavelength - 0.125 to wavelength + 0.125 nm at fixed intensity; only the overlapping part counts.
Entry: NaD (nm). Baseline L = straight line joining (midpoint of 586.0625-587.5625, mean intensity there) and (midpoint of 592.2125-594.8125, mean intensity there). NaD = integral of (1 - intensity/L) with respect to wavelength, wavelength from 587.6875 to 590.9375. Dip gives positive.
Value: 0.14 nm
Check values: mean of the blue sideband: 2.67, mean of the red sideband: 2.69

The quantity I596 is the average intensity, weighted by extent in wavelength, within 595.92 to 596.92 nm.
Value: 2.73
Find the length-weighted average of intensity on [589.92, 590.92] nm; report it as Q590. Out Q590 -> 2.58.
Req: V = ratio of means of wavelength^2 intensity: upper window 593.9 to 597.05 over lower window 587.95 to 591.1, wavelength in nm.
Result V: 1.09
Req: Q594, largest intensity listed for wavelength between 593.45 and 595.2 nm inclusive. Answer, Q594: 2.79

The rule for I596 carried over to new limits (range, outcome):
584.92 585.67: 2.68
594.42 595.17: 2.77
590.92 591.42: 2.68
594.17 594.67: 2.76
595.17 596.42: 2.64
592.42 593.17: 2.59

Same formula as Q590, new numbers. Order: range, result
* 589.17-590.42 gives 2.43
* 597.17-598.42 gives 2.66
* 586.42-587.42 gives 2.65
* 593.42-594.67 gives 2.76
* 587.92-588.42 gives 2.73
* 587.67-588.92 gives 2.69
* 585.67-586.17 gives 2.66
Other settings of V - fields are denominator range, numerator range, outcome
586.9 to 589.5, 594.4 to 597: 1.06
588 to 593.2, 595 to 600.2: 1.09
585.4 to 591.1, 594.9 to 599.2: 1.06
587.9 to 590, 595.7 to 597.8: 1.10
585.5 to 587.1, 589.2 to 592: 0.97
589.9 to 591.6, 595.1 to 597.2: 1.06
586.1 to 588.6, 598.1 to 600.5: 1.04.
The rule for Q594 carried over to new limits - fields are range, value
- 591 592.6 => 2.71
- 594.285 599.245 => 2.88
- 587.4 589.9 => 2.82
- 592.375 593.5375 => 2.78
